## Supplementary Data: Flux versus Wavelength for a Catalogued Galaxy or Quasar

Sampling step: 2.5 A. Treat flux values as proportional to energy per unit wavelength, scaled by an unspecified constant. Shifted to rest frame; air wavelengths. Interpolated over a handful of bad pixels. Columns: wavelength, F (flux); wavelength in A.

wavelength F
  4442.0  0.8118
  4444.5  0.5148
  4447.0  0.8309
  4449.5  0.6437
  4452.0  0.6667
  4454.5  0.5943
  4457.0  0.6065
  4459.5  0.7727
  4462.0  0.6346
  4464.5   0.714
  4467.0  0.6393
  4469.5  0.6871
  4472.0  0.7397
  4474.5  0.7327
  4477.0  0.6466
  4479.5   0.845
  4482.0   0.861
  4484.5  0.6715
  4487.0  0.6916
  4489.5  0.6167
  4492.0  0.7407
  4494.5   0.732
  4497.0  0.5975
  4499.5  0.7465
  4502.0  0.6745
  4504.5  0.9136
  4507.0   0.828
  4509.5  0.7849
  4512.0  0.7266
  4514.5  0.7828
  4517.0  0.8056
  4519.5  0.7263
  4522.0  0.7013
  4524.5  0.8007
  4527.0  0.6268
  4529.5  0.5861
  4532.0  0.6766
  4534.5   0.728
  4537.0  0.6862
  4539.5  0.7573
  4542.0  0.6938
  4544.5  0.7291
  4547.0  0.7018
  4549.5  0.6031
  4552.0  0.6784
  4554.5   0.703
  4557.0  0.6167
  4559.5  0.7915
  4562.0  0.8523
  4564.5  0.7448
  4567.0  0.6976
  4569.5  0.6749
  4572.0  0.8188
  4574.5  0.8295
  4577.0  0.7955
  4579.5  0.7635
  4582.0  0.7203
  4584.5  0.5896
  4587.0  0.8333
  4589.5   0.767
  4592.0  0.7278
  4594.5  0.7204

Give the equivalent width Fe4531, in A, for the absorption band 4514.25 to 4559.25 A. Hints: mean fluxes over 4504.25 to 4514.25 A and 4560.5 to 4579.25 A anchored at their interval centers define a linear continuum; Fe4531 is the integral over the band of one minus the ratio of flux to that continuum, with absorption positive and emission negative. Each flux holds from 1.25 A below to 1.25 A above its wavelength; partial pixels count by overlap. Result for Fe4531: 5.0 A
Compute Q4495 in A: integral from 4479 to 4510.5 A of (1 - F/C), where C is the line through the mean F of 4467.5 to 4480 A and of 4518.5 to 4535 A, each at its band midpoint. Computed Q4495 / -1.6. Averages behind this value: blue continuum 0.718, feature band 0.744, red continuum 0.69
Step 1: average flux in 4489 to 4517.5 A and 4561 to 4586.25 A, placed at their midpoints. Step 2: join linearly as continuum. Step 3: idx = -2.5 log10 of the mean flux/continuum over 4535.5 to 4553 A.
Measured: 0.08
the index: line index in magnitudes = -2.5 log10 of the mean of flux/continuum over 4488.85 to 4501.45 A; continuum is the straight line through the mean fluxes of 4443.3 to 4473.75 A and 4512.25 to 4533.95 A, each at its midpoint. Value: 0.010 mag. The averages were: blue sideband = 0.672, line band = 0.689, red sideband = 0.714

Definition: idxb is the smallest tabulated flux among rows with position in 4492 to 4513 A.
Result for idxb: 0.5975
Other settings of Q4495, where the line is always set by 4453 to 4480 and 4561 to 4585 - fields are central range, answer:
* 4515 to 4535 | 0.4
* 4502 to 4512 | -1.3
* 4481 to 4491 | -0.1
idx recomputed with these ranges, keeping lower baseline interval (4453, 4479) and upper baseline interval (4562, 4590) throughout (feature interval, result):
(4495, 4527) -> -0.06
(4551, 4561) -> 0.06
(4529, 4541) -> 0.05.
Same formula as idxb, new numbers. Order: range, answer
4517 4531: 0.5861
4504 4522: 0.7013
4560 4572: 0.6749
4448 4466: 0.5943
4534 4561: 0.6031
